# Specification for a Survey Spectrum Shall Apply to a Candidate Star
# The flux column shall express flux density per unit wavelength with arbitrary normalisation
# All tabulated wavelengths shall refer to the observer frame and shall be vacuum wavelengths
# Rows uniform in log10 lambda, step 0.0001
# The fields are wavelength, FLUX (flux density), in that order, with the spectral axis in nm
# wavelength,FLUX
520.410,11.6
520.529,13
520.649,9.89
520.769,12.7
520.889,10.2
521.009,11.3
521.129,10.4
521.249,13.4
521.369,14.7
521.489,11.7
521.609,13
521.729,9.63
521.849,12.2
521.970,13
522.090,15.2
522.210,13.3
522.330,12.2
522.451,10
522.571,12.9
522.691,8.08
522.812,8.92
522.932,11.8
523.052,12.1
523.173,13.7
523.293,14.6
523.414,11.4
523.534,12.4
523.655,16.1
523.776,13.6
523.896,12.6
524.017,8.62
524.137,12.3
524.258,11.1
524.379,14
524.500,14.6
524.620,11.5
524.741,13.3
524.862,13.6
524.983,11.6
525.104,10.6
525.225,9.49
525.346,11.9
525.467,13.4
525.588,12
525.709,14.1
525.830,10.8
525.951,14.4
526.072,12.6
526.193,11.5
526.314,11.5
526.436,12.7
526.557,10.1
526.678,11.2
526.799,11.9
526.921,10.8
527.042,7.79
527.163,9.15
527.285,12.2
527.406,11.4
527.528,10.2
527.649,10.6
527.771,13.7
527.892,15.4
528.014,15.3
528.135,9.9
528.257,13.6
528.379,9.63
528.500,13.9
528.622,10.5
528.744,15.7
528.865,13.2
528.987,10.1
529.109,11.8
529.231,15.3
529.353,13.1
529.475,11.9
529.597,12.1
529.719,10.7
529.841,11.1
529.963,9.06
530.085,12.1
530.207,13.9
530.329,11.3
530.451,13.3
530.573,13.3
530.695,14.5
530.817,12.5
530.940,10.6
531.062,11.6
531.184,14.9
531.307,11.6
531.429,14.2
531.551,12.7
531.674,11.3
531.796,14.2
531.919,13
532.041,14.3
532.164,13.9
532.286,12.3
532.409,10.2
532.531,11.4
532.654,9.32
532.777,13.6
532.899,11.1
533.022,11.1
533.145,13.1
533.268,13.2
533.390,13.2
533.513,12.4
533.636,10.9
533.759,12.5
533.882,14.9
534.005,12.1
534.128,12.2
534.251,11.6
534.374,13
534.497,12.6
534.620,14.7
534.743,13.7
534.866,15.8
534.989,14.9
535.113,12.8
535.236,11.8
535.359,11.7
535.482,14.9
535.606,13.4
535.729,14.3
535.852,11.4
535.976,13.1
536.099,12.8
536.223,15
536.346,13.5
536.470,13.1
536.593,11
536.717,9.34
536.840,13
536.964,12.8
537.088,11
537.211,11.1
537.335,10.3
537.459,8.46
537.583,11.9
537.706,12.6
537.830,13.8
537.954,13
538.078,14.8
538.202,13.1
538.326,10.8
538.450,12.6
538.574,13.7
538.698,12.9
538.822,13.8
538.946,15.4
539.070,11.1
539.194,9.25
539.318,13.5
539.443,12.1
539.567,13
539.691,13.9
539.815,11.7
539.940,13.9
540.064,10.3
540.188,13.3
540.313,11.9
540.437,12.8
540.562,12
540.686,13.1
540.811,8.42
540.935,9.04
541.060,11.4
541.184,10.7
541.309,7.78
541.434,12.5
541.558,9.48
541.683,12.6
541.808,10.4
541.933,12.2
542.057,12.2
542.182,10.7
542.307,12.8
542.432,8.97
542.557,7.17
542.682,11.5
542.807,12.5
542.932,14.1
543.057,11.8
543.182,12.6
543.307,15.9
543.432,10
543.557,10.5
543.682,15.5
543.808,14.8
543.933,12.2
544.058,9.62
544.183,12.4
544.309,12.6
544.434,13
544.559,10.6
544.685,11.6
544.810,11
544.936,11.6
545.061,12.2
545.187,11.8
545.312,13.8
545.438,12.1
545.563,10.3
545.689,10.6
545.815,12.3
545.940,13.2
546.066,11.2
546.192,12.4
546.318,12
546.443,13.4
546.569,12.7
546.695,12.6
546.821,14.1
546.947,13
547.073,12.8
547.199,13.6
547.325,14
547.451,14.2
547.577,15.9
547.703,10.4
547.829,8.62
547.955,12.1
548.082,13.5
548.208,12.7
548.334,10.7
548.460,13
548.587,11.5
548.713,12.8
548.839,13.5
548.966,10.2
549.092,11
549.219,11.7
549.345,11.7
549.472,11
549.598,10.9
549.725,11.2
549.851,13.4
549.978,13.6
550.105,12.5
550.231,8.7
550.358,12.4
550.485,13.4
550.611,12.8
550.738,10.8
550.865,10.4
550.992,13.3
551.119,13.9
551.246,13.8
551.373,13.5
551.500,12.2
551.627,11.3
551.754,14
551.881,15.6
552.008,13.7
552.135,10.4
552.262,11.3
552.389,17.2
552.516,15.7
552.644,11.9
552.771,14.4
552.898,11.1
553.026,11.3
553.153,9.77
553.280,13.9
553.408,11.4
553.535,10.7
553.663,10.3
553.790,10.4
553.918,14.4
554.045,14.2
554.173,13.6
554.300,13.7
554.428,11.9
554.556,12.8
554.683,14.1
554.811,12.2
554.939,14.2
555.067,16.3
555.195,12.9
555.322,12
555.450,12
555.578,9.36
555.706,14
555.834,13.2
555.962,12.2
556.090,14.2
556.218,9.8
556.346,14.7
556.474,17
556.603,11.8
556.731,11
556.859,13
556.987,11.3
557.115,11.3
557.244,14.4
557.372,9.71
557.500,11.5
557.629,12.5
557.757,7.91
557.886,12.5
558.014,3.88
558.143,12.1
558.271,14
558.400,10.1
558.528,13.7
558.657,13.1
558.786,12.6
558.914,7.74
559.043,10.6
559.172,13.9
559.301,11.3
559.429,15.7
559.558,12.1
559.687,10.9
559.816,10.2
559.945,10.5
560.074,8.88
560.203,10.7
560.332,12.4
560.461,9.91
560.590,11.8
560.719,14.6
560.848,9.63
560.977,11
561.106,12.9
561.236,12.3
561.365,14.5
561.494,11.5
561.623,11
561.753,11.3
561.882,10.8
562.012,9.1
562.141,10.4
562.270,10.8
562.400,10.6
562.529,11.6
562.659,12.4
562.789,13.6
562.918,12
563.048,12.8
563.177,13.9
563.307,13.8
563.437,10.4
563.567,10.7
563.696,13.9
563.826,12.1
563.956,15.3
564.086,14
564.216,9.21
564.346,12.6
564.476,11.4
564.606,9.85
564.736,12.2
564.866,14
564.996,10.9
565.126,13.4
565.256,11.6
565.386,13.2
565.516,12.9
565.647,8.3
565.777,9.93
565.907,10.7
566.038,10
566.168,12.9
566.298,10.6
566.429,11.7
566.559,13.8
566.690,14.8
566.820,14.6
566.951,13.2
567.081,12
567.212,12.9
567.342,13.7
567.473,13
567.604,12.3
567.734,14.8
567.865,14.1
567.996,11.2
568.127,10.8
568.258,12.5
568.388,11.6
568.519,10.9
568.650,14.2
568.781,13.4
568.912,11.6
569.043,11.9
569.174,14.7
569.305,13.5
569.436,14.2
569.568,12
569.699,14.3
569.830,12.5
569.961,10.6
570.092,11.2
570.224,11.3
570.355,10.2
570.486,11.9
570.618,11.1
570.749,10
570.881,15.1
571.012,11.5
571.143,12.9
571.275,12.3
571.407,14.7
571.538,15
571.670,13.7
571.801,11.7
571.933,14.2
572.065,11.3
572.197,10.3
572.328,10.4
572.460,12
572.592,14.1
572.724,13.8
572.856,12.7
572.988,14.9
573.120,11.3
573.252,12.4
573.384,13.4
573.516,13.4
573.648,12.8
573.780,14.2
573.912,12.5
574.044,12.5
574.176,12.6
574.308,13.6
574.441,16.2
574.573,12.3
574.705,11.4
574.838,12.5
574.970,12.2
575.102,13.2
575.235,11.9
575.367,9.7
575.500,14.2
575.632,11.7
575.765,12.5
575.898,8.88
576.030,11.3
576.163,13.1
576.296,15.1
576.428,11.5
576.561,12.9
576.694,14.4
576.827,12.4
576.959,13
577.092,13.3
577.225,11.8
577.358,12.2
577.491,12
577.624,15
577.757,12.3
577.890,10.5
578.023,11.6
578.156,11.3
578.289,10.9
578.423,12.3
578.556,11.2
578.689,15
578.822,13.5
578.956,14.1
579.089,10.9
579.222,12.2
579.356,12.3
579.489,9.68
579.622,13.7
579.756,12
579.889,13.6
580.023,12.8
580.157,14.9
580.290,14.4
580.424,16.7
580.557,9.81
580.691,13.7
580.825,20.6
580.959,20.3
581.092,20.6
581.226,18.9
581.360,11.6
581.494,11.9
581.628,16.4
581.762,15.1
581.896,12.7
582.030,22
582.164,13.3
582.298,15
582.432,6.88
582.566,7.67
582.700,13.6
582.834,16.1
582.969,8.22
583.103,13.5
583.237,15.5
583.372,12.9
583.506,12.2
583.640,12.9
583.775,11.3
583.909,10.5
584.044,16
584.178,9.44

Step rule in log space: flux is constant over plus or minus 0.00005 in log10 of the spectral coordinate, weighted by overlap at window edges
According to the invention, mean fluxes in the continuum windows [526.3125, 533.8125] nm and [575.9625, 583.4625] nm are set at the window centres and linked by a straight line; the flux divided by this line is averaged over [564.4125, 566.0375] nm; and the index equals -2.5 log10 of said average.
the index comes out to 0.139 mag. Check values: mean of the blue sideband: 12.2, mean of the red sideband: 13.4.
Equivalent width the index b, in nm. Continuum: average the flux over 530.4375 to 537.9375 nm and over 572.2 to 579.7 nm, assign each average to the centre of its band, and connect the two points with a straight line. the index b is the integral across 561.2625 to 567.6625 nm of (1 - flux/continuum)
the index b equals 0.24 nm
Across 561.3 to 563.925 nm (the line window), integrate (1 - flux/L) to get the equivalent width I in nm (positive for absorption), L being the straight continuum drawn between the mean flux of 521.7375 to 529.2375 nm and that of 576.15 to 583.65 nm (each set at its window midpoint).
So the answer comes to 0.22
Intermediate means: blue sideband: 12.1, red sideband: 13.4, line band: 11.9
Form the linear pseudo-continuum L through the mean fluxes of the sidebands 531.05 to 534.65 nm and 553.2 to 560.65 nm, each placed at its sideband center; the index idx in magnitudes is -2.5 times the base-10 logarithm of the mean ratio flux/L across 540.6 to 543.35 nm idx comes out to 0.10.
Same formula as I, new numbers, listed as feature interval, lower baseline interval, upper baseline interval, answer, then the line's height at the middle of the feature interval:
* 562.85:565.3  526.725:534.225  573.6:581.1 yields 0.09 nm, 12.8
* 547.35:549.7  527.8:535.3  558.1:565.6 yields 0.04 nm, 12.2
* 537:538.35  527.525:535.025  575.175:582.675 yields 0.08 nm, 12.7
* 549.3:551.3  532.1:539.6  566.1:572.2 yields 0.08 nm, 12.6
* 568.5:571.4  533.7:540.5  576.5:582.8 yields 0.20 nm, 13.3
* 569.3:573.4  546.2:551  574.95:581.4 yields 0.14 nm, 12.9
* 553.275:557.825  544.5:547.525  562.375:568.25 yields -0.04 nm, 12.4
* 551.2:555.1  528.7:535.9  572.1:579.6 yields -0.10 nm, 12.6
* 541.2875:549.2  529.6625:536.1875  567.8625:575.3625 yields 0.35 nm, 12.6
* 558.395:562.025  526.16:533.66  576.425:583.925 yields 0.35 nm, 12.9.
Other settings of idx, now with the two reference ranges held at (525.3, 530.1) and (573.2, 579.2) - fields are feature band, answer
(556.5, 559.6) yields 0.06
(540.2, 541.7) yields 0.11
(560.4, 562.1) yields 0.08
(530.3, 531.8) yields -0.07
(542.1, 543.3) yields 0.05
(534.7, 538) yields -0.05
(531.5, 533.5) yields -0.03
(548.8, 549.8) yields 0.08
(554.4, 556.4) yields -0.05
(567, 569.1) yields -0.01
